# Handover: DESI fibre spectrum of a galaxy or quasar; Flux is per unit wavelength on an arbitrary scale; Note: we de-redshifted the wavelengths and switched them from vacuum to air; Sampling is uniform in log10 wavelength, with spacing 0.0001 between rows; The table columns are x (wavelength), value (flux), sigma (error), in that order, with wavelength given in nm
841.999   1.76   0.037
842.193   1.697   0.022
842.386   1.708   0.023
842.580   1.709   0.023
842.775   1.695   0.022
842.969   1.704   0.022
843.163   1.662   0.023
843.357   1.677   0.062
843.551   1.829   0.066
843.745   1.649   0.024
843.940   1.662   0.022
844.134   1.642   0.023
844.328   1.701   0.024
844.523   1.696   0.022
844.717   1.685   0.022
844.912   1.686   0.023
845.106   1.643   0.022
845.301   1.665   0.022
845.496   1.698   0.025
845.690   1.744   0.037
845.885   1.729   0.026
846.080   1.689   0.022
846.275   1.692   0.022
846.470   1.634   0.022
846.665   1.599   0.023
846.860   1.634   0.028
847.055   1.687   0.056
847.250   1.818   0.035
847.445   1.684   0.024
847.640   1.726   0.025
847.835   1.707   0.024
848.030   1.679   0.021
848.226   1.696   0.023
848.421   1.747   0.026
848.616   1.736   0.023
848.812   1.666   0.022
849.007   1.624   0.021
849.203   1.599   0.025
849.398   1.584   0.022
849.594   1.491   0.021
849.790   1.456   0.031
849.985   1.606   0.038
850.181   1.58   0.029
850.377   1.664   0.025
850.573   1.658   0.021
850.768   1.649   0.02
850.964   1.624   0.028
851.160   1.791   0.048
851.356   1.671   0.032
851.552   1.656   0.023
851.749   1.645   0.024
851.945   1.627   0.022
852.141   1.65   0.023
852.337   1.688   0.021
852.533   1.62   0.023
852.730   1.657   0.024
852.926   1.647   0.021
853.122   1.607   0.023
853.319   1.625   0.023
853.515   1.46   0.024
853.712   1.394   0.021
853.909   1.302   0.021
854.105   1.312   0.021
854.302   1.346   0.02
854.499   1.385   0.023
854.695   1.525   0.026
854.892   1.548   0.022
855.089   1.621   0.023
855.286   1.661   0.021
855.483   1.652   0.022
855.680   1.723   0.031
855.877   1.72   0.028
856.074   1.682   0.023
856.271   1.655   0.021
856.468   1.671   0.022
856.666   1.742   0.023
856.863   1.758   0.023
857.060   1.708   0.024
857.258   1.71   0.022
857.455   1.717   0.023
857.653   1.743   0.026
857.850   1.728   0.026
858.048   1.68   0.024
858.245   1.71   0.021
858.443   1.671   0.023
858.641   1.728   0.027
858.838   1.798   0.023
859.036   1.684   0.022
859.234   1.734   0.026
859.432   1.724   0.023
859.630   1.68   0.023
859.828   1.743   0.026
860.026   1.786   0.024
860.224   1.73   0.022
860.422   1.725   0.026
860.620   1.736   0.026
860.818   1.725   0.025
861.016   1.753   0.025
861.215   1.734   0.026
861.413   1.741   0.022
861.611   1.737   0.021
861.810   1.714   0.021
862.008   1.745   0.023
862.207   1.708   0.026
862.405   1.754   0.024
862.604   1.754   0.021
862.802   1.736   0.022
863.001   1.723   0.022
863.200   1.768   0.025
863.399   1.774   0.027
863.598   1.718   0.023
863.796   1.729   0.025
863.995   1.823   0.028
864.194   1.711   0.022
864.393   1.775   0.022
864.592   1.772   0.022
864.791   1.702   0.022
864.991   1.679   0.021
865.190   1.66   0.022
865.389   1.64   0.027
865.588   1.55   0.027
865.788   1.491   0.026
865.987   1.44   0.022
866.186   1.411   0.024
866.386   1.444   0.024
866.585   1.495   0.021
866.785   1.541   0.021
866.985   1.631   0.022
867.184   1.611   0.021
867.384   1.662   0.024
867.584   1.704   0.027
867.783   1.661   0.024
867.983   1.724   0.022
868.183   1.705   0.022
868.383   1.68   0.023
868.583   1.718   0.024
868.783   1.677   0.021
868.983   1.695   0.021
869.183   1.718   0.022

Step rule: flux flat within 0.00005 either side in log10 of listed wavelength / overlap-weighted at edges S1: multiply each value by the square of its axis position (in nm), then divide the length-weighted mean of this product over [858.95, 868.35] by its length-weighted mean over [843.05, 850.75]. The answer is 1.05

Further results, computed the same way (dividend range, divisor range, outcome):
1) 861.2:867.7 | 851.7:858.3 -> 1.06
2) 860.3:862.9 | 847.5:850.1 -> 1.09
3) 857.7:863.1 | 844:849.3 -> 1.06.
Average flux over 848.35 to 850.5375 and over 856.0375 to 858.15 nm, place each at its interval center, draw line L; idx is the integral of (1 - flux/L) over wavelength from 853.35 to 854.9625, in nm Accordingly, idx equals 0.248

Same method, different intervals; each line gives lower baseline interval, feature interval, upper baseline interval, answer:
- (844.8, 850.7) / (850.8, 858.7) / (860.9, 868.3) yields 0.19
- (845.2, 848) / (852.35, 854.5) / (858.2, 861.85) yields 0.27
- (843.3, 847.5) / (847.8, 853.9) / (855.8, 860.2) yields 0.28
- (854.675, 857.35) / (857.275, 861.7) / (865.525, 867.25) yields -0.30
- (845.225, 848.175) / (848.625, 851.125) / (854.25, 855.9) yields 0.06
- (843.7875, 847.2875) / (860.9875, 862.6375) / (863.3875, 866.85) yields -0.10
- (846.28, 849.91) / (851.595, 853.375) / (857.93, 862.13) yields 0.04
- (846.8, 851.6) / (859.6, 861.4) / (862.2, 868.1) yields -0.09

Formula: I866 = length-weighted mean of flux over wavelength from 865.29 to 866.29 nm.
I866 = 1.51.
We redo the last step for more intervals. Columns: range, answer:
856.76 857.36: 1.73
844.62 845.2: 1.67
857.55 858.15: 1.72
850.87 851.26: 1.71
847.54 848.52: 1.71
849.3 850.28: 1.54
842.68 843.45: 1.69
